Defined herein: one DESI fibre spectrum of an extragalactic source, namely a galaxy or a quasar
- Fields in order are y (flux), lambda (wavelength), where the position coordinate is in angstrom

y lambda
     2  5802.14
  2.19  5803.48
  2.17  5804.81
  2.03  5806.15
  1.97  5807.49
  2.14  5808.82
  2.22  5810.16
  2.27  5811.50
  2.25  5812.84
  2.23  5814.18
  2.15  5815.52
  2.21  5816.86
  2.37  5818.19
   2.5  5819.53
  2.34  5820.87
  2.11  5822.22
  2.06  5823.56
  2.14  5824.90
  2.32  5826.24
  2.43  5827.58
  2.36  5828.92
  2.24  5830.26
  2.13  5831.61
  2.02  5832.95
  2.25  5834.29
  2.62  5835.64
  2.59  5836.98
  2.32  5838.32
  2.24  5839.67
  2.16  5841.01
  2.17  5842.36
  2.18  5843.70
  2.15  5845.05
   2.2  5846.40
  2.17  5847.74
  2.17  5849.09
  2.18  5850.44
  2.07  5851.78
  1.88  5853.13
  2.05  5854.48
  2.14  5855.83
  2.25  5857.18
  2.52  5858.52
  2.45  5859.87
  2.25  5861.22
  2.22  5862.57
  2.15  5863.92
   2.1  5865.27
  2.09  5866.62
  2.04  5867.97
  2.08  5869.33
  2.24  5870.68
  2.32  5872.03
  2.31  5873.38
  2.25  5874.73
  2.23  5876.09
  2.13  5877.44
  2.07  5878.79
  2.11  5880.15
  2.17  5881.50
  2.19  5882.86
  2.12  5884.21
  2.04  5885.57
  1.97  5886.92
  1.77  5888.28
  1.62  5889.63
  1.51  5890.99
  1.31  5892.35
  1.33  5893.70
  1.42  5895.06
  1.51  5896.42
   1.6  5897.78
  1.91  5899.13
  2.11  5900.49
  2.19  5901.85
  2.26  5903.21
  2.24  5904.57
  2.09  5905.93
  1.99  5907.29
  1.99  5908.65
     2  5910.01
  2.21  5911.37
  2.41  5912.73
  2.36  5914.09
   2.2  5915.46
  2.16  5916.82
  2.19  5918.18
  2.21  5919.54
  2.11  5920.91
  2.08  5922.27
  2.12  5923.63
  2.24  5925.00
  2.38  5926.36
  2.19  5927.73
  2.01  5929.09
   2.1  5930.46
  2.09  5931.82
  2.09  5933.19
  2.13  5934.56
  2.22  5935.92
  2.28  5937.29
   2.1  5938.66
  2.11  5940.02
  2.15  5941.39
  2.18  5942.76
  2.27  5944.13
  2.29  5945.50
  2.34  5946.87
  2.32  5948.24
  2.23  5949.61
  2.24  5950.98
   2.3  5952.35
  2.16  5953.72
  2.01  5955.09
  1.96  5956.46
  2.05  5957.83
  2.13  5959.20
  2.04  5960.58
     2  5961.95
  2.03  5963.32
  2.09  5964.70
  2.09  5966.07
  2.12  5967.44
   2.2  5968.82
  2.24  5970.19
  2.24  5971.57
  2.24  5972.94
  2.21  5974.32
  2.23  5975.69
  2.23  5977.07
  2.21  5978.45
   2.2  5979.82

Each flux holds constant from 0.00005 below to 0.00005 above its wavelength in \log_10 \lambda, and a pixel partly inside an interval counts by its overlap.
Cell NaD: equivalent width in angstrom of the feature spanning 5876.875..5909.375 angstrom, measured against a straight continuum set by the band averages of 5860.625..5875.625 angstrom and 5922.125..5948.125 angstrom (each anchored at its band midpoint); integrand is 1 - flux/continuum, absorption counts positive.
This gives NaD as 4.2 angstrom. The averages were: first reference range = 2.19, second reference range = 2.18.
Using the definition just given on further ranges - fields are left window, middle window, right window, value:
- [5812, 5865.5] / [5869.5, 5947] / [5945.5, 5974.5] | 4.1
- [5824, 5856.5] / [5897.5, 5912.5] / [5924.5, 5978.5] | 0.8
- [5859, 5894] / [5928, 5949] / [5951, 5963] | -1.0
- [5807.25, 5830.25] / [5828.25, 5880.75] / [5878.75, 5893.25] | -4.0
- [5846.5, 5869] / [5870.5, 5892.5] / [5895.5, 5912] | 0.5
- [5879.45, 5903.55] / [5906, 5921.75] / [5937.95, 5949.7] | -1.3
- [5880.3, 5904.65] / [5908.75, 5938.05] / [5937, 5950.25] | -1.5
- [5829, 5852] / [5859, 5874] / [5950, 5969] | 0.0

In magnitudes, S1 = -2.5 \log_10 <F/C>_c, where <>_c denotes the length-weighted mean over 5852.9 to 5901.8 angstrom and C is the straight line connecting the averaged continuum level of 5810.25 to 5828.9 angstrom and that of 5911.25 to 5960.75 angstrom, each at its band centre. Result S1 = 0.11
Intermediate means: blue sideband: 2.26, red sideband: 2.18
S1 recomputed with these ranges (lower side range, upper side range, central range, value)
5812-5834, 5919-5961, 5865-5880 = 0.02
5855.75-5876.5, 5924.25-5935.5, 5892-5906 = 0.20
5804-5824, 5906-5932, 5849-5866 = 0.00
